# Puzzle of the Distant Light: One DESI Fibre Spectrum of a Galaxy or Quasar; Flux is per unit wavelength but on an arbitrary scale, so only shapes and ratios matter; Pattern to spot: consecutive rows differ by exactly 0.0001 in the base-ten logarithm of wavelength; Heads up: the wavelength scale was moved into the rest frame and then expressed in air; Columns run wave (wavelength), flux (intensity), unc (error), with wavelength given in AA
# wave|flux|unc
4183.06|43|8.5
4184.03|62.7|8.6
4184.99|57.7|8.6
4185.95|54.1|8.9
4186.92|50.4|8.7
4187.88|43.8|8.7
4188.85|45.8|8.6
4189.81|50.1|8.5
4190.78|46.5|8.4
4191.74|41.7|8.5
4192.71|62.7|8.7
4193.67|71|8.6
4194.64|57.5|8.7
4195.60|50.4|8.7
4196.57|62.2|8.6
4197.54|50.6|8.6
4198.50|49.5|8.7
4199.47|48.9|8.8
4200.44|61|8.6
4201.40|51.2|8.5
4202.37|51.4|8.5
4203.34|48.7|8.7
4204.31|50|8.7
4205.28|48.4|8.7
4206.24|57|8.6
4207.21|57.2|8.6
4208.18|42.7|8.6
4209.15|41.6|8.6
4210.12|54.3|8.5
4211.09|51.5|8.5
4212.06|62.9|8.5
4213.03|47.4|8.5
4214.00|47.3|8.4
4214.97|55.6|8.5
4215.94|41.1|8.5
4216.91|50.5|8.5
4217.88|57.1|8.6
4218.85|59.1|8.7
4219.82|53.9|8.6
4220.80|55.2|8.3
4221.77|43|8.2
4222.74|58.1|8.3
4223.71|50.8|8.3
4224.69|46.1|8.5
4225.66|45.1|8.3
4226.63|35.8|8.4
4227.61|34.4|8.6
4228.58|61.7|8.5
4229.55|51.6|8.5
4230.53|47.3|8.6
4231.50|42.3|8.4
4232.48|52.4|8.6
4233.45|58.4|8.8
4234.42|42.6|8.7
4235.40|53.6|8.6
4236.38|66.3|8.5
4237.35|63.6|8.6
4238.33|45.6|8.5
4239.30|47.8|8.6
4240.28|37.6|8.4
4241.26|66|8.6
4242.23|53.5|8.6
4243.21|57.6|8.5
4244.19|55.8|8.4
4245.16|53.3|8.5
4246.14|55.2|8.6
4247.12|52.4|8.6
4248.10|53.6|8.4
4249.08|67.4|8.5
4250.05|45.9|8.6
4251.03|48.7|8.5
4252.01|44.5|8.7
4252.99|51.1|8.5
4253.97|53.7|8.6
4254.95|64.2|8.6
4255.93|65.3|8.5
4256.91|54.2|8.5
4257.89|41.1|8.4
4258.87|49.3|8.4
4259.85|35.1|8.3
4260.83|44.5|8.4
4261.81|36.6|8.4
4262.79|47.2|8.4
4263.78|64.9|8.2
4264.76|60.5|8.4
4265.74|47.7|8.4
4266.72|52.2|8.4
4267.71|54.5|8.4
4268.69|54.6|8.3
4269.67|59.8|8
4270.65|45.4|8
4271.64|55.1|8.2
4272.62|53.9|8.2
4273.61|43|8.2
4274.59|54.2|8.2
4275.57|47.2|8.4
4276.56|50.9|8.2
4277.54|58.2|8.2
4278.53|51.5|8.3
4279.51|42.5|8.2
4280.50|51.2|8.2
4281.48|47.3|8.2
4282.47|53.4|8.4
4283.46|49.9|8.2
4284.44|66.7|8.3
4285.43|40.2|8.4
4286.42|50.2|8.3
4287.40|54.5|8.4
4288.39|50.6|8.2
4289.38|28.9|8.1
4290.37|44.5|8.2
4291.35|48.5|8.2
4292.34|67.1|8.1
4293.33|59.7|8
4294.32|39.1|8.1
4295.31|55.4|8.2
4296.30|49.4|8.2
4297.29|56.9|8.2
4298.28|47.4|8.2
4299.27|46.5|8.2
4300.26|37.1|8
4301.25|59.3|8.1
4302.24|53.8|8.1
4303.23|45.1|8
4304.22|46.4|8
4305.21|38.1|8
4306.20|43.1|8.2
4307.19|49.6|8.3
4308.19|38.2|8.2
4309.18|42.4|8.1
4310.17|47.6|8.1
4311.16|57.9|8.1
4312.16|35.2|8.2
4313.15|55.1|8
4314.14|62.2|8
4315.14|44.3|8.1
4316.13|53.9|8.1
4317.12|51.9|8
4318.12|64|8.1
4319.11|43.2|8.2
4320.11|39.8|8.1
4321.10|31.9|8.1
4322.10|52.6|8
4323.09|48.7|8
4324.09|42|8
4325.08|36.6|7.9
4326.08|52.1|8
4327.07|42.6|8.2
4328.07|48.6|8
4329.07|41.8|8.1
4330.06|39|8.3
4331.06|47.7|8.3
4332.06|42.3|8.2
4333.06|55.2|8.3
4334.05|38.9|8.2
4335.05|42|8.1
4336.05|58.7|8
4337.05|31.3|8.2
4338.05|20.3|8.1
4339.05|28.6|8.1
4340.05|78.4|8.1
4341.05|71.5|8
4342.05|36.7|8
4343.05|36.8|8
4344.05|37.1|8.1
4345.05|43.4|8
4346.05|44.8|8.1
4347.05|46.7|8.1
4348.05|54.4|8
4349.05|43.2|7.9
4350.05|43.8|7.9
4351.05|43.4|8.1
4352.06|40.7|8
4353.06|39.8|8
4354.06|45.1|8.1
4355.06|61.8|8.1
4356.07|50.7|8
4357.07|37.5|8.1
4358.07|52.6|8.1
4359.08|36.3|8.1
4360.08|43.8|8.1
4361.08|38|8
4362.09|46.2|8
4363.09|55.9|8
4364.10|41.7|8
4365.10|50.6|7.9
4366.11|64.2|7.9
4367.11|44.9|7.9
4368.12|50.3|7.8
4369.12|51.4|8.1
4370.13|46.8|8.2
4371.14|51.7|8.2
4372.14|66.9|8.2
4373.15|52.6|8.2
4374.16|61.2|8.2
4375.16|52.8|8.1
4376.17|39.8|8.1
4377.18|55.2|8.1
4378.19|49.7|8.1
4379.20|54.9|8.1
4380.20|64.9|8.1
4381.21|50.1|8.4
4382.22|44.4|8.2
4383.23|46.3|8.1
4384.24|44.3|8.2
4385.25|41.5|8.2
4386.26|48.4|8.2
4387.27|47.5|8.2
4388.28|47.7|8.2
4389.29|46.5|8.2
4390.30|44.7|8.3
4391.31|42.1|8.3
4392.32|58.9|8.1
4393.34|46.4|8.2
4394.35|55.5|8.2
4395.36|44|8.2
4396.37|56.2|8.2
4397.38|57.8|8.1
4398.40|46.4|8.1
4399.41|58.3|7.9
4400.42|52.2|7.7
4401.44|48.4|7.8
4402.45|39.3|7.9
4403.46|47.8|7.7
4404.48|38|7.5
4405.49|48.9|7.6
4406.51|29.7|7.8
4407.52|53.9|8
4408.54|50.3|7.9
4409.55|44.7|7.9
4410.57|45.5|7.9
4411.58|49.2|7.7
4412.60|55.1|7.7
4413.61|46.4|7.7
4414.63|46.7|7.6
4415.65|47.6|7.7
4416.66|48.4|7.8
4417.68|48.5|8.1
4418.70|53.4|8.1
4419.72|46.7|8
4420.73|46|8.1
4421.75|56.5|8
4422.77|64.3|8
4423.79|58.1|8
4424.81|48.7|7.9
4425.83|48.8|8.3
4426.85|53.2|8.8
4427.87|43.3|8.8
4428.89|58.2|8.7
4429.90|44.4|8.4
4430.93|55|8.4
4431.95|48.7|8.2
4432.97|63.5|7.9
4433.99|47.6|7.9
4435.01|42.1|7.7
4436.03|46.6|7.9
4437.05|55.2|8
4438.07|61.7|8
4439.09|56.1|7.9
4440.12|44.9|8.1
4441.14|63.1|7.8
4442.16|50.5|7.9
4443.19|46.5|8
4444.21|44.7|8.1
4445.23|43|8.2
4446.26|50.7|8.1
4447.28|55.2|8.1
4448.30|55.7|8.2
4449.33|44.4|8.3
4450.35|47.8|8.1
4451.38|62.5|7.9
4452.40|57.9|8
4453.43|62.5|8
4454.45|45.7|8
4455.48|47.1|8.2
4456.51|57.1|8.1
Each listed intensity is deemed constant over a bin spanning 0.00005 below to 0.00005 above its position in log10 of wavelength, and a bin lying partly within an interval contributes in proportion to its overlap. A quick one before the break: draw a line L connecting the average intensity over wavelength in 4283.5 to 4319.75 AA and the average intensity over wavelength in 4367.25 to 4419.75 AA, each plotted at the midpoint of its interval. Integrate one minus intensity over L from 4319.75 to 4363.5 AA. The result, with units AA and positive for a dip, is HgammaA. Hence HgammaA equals 4.0 AA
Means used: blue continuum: 49.2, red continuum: 49.3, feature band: 44.8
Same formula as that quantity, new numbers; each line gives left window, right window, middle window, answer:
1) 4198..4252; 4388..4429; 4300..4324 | 1.37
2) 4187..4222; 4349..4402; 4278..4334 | 2.63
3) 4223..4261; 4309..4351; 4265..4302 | -1.46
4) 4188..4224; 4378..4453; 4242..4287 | -0.22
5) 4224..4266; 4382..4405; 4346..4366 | 1.05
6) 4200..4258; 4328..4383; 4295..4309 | 0.59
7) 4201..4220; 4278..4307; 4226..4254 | -0.59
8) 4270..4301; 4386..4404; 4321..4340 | 2.49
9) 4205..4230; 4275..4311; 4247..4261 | -0.52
